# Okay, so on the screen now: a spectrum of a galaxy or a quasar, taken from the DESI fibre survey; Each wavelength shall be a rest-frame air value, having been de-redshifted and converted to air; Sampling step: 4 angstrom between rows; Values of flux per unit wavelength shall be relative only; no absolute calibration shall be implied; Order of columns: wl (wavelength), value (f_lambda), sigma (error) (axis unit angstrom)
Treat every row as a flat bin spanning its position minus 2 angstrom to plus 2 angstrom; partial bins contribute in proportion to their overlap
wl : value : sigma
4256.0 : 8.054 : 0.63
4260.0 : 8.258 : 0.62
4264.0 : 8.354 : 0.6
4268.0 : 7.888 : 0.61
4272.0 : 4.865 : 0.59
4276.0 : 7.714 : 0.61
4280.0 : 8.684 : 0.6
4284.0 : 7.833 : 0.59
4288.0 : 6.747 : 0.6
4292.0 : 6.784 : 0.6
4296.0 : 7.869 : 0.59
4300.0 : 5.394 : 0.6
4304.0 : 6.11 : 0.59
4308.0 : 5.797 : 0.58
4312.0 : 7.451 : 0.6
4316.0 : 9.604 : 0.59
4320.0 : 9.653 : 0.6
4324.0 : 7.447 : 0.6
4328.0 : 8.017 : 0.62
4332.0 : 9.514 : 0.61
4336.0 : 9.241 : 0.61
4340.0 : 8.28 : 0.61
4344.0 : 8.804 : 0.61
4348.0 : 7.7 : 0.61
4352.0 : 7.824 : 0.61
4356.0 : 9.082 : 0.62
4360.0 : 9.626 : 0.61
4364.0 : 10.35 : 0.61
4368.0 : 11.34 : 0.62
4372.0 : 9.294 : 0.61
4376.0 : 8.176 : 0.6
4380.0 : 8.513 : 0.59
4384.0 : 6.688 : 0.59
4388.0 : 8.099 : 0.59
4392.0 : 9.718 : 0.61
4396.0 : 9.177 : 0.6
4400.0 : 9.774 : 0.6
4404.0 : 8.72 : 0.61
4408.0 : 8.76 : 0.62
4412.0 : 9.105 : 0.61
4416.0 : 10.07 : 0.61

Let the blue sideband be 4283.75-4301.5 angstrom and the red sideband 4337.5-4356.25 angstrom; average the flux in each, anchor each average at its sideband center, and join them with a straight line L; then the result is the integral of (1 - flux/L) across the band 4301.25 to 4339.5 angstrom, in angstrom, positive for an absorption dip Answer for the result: -2.1 angstrom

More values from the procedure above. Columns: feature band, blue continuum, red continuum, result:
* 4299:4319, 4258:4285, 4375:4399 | 2.12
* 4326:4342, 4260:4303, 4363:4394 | -1.14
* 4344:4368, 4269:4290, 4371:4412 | -2.55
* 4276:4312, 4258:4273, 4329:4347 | 4.62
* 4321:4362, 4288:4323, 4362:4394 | -2.15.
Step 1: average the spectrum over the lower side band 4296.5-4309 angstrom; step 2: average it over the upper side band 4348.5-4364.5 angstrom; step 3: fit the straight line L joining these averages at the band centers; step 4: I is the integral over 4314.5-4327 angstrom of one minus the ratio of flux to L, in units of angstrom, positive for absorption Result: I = -3.26 angstrom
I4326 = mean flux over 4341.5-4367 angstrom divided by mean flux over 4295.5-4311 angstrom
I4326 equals 1.45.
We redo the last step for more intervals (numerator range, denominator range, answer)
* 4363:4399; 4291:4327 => 1.22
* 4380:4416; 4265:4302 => 1.24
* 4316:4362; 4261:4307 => 1.22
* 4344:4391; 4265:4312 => 1.27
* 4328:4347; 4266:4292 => 1.21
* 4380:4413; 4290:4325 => 1.19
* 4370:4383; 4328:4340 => 0.95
